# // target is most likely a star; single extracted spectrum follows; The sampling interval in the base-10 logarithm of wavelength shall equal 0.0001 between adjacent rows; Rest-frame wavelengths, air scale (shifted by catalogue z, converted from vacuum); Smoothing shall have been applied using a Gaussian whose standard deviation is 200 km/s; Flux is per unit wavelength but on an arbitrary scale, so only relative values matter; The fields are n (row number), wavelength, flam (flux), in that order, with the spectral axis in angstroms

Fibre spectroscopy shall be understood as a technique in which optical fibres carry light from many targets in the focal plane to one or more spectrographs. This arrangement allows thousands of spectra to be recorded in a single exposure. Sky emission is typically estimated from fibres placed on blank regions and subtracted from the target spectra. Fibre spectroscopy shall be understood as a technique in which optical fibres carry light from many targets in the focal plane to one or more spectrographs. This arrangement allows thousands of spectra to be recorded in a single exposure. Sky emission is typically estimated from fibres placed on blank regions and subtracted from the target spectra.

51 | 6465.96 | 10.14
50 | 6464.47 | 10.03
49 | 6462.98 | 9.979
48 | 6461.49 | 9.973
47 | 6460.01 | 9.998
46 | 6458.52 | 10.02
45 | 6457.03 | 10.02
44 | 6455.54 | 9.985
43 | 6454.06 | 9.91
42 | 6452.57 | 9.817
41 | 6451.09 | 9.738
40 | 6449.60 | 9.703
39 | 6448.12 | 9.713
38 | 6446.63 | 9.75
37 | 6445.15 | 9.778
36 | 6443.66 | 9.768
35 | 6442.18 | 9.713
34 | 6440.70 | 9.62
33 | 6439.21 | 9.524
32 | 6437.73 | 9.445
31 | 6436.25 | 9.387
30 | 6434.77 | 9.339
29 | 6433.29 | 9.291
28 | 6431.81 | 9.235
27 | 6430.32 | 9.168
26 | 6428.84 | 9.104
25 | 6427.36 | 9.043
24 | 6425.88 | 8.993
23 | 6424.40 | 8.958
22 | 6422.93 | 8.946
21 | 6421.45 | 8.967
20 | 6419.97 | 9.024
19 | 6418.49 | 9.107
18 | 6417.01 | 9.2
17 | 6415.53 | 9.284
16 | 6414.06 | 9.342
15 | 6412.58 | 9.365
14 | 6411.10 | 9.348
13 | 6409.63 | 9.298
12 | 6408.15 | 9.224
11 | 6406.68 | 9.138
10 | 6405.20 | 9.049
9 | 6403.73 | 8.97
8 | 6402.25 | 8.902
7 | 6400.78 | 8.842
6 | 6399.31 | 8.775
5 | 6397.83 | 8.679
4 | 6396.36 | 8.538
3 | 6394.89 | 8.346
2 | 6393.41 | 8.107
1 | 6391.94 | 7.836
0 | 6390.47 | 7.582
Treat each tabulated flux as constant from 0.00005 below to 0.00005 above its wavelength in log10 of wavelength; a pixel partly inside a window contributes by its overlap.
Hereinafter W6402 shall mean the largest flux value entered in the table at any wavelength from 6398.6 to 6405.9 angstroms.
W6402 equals 9.049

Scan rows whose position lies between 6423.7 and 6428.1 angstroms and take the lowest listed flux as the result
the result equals 8.958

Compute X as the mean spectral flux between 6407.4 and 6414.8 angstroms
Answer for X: 9.32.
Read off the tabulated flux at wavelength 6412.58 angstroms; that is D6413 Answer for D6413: 9.365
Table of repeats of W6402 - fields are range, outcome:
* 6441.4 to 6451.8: 9.778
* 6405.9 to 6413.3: 9.365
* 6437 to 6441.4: 9.62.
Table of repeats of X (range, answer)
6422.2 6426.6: 8.98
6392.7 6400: 8.48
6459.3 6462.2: 10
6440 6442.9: 9.68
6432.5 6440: 9.4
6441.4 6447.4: 9.75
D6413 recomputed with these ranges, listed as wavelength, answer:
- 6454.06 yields 9.91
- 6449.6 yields 9.703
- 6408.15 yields 9.224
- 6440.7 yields 9.62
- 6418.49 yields 9.107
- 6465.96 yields 10.14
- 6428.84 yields 9.104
